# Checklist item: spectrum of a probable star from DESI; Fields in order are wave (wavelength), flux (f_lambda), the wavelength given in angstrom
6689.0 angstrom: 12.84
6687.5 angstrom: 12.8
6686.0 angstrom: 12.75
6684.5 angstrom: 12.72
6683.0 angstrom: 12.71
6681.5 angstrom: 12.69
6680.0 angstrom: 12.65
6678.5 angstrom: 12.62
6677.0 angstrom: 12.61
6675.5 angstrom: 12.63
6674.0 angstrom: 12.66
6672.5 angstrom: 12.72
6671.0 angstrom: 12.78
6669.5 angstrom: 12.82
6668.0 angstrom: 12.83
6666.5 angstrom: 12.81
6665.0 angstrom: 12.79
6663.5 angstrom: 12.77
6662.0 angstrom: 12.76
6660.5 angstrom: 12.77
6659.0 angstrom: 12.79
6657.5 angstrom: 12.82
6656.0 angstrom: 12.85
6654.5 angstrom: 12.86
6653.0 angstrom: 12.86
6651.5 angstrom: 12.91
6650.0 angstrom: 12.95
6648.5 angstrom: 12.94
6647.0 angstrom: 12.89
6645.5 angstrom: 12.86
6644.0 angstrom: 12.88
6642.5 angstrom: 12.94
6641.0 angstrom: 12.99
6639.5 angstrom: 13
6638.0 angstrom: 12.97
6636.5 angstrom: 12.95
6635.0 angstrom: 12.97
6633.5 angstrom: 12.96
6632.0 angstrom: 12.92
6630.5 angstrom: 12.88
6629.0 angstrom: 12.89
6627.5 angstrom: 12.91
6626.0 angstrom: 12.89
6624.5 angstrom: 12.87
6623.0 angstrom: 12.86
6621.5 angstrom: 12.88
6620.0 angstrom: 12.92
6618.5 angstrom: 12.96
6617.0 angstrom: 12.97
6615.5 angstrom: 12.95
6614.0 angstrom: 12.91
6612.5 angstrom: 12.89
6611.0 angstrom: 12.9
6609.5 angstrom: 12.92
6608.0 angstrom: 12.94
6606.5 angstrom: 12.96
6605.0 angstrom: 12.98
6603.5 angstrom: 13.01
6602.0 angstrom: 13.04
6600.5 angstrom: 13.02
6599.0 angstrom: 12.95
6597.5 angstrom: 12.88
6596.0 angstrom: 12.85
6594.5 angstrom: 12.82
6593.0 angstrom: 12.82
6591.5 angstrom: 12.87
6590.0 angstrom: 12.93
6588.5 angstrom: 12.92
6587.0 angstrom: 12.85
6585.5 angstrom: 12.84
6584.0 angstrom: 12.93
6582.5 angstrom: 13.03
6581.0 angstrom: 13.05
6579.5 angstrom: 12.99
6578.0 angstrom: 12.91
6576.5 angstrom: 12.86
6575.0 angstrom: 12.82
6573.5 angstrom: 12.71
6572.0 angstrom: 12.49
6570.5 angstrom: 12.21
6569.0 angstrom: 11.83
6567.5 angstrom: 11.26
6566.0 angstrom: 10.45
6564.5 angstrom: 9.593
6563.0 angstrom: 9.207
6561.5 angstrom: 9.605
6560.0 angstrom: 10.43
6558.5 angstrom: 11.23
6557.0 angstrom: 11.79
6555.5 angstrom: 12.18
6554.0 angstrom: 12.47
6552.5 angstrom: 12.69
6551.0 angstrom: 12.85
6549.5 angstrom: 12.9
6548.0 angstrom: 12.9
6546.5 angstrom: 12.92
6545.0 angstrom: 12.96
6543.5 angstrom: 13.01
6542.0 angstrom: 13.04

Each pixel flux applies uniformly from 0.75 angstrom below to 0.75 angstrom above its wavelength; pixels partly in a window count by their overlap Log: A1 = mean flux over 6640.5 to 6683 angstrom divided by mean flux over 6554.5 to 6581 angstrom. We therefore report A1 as 1.10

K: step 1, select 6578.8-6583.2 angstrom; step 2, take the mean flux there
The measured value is 13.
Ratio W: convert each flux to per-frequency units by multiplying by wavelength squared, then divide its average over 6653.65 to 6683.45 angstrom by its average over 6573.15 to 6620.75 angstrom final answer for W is 1.01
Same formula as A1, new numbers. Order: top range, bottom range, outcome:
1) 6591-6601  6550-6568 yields 1.15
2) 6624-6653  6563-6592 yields 1.05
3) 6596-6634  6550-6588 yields 1.08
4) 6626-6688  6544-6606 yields 1.04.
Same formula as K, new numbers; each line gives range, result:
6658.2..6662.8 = 12.8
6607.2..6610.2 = 12.9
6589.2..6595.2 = 12.9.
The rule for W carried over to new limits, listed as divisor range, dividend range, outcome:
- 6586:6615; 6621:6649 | 1.01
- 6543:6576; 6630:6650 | 1.12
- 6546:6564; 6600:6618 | 1.12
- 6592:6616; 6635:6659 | 1.01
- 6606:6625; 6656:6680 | 1.00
